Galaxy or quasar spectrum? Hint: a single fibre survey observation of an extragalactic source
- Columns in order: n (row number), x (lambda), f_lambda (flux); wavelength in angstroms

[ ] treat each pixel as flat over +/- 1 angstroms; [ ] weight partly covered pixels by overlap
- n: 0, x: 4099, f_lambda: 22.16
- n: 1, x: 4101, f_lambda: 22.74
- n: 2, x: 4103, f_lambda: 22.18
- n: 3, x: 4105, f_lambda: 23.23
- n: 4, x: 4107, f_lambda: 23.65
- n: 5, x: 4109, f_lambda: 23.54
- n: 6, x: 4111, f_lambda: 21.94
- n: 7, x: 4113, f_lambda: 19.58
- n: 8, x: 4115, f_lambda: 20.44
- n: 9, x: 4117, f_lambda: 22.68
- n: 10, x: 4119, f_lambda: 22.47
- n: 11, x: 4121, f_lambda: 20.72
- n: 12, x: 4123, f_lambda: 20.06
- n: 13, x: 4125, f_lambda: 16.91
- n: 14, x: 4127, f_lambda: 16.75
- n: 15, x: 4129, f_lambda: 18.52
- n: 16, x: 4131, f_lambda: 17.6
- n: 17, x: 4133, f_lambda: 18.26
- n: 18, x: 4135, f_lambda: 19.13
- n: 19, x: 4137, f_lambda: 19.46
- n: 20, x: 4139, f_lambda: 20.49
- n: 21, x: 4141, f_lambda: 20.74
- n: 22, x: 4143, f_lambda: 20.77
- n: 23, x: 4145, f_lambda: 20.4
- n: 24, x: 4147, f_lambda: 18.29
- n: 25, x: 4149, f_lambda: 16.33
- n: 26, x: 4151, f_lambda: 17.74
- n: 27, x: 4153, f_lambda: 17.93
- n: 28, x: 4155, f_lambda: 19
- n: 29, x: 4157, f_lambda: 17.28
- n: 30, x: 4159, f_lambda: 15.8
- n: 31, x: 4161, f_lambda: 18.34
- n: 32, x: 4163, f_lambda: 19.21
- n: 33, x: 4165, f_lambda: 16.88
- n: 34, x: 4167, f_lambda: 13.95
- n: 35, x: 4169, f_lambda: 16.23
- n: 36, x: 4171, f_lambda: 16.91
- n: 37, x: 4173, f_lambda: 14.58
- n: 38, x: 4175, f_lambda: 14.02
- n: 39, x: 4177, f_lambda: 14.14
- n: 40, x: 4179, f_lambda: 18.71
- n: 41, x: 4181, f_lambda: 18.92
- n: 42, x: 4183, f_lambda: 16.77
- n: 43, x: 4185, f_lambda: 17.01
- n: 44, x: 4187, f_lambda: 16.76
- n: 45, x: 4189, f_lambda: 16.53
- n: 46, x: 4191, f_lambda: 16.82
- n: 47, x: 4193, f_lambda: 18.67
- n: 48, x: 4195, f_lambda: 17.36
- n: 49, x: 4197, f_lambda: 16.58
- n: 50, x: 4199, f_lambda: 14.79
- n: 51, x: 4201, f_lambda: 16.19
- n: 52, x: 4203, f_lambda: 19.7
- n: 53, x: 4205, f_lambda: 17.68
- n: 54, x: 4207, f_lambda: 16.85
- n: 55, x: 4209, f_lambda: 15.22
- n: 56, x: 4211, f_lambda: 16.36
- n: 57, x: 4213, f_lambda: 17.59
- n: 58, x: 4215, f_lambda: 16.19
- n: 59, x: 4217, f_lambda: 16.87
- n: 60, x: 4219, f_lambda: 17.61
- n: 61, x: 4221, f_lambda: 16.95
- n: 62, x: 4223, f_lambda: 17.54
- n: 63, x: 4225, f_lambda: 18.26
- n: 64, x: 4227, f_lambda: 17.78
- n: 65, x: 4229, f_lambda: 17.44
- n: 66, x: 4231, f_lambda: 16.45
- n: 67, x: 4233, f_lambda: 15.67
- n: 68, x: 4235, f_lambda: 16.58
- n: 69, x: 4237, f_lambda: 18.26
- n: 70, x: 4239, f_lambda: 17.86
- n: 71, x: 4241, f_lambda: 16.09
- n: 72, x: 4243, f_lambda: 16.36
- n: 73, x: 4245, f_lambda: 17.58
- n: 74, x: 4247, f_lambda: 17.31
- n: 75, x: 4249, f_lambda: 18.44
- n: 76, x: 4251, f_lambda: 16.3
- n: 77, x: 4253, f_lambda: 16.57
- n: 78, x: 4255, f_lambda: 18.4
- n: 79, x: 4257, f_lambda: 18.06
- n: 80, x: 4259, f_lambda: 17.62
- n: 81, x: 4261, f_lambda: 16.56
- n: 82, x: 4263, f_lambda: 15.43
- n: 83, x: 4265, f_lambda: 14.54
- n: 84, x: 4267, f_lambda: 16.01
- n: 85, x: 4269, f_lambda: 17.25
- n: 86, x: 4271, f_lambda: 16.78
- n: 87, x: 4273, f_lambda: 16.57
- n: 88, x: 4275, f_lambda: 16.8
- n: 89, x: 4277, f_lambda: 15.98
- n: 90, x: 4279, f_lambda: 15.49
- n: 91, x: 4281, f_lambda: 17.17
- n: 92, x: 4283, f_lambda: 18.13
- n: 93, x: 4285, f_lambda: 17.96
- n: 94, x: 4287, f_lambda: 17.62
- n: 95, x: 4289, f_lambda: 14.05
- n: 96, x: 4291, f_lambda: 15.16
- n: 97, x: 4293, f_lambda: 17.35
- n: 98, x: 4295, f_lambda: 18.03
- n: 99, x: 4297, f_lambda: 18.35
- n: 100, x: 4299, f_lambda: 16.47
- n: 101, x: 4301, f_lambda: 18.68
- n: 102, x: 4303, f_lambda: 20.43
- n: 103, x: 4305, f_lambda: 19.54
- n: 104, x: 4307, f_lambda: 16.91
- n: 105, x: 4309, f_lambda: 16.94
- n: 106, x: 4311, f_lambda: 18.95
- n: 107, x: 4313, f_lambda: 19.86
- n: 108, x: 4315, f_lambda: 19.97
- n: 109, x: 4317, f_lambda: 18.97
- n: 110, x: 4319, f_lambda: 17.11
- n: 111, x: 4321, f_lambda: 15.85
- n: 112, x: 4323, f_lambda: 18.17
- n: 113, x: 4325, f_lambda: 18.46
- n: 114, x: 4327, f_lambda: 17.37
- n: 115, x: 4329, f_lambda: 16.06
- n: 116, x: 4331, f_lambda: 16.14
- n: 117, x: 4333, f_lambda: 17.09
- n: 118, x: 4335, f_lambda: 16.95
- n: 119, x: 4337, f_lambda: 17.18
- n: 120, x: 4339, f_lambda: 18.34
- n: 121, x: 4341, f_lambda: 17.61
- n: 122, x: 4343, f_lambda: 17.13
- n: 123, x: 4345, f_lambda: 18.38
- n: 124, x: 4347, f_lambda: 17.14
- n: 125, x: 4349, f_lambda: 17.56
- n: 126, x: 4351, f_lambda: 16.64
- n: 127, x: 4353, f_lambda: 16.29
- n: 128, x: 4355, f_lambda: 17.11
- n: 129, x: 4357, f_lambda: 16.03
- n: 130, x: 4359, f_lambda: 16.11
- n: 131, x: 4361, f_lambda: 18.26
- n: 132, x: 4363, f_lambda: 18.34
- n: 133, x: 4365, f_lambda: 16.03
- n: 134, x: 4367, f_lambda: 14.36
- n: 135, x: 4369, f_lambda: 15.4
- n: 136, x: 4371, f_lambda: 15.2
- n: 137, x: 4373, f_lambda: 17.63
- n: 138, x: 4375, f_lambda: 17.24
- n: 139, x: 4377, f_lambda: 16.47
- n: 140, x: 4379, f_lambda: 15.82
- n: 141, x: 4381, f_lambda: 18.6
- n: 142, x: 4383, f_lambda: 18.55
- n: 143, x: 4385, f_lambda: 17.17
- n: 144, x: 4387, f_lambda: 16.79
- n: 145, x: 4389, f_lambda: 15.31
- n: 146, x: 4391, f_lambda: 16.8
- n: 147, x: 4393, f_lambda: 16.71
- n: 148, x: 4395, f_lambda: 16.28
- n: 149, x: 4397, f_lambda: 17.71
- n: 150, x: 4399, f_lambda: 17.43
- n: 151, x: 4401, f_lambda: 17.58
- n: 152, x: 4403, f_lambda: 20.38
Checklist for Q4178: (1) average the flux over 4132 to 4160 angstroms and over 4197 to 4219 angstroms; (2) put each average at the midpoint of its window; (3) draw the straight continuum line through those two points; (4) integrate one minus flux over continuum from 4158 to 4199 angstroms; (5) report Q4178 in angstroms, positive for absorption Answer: 2.3 angstroms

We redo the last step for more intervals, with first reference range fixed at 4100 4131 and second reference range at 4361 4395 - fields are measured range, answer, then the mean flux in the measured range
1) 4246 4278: 3.05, 16.8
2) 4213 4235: 2.40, 17.1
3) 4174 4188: 2.28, 16.6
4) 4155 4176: 3.83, 16.4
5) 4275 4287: 0.83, 17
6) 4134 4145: 0.21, 20.1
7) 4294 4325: -0.87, 18.3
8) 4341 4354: -0.03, 17.2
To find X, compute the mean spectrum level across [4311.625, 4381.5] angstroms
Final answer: 17.2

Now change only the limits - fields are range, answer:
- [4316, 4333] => 17.3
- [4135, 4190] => 17.6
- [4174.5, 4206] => 17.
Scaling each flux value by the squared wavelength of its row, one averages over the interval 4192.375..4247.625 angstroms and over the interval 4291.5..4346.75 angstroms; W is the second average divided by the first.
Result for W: 1.10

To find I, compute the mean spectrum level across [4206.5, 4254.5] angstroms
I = 17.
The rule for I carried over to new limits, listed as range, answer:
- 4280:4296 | 16.9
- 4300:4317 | 18.9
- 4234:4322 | 17.3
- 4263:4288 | 16.6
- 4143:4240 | 17.1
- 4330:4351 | 17.3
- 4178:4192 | 17.4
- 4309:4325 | 18.3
